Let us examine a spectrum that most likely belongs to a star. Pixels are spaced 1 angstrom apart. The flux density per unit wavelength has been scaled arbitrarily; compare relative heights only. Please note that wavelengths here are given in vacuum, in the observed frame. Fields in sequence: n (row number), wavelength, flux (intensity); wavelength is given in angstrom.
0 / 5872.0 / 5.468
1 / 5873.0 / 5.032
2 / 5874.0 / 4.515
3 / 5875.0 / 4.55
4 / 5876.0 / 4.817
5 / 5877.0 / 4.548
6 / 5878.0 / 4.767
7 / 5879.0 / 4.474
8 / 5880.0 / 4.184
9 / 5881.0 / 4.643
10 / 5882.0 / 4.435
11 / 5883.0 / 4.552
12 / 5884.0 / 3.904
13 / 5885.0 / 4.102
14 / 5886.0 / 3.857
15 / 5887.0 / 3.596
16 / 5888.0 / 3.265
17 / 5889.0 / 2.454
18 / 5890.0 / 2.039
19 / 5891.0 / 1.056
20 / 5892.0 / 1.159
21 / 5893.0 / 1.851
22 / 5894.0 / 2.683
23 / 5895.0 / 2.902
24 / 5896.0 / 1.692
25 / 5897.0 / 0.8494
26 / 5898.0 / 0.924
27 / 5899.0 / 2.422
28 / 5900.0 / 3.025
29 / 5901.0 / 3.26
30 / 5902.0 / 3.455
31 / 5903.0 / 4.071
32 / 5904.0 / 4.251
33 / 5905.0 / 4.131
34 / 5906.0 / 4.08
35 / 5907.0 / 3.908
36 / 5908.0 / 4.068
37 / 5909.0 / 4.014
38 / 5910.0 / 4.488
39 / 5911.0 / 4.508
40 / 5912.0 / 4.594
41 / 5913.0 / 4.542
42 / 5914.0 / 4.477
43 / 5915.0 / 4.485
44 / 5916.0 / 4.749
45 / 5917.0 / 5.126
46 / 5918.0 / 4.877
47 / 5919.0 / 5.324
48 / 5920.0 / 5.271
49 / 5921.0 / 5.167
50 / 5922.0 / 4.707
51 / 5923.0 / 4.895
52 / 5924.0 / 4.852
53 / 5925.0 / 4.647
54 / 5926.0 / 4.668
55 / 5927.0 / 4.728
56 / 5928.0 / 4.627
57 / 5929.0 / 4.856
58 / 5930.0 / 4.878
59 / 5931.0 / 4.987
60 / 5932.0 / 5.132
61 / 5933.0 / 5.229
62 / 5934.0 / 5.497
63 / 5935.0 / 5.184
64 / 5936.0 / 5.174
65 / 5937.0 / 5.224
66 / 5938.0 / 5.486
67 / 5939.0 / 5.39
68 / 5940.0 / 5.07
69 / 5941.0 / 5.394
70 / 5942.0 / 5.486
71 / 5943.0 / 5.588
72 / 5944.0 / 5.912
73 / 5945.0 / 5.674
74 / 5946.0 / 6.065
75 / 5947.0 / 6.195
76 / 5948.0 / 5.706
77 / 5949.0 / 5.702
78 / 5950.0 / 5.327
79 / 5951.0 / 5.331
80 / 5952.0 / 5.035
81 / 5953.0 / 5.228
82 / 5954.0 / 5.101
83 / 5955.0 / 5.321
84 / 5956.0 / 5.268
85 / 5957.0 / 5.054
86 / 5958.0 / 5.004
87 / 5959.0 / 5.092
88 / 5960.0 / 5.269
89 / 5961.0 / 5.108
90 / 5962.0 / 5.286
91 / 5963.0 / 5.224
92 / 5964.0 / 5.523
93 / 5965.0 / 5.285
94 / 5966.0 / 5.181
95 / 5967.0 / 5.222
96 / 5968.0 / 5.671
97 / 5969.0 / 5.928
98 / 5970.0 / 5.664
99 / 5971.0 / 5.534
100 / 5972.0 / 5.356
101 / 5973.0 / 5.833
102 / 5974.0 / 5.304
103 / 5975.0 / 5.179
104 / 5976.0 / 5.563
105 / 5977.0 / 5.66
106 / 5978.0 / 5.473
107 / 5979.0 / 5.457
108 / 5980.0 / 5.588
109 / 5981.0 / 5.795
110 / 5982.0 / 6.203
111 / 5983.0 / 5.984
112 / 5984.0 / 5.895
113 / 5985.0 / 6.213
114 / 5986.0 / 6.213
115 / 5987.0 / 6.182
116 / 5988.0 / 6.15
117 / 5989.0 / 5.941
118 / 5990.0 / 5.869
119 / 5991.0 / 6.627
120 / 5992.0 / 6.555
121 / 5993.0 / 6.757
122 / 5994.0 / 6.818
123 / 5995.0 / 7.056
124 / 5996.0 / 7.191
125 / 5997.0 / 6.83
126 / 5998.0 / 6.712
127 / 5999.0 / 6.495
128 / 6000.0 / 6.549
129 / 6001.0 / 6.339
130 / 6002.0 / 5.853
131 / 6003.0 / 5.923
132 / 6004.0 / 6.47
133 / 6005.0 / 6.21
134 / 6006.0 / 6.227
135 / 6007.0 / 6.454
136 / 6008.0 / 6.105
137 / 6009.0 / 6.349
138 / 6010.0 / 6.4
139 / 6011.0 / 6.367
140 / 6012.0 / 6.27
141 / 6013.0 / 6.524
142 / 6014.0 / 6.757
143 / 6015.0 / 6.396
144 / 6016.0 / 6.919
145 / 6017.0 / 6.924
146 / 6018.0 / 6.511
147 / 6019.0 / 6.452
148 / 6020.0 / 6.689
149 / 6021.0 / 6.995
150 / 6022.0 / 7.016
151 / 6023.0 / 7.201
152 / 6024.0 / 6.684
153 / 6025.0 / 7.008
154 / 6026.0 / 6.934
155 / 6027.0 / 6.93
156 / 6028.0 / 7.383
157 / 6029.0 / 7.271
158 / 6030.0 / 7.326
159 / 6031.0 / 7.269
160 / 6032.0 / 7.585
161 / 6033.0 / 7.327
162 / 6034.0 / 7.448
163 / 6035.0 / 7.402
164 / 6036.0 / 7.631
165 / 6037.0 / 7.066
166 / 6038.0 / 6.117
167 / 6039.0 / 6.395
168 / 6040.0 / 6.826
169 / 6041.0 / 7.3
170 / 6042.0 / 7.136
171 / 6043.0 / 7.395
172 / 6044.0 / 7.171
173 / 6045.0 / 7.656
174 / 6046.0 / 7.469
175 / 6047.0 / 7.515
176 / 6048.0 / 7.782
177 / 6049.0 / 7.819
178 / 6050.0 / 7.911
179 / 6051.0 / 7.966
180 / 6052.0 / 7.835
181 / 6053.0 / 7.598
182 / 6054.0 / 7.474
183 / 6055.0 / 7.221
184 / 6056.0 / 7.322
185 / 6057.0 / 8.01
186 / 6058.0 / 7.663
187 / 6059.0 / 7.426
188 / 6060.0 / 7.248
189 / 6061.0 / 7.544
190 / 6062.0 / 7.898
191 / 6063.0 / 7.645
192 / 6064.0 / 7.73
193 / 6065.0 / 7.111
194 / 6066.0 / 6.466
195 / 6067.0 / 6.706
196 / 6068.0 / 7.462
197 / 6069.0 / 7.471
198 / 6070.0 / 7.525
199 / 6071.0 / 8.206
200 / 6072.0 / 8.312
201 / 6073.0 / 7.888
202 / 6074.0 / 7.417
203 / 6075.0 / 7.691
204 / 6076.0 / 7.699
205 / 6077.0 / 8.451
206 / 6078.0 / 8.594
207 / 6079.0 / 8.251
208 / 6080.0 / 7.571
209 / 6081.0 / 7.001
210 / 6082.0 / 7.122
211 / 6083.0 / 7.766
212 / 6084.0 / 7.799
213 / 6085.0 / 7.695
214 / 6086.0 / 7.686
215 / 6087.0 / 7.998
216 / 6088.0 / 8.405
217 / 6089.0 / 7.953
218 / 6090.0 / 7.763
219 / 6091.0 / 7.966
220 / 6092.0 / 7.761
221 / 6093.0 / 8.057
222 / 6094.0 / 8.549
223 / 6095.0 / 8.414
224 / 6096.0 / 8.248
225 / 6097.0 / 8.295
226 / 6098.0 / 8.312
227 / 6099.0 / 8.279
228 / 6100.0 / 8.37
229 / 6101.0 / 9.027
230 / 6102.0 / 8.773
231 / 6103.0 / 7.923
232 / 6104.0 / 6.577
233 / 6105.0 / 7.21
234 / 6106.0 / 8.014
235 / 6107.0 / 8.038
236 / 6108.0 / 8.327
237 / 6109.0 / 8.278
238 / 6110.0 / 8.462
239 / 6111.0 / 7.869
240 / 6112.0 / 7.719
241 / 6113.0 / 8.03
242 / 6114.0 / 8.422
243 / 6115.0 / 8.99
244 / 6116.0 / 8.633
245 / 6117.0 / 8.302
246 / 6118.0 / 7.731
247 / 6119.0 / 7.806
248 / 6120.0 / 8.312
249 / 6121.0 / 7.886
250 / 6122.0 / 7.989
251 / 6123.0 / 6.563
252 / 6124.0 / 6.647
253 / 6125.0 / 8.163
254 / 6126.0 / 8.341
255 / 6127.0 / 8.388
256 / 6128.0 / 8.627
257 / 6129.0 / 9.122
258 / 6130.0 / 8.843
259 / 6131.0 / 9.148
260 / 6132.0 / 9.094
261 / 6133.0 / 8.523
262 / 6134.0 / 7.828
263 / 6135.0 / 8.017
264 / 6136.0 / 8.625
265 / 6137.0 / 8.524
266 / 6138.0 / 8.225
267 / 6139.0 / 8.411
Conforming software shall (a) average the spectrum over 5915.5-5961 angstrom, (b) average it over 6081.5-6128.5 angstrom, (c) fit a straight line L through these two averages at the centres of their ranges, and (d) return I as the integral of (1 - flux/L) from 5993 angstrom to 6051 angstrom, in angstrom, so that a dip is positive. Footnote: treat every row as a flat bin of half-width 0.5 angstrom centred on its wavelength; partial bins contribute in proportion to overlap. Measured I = -2.4 angstrom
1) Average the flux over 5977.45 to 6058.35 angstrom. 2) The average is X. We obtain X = 6.8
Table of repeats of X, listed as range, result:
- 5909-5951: 5.11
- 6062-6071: 7.35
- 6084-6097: 8.04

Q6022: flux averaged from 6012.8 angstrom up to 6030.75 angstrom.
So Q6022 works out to 6.9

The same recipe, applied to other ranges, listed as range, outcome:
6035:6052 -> 7.34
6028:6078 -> 7.48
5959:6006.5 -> 5.93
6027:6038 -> 7.29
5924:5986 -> 5.39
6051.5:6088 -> 7.64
